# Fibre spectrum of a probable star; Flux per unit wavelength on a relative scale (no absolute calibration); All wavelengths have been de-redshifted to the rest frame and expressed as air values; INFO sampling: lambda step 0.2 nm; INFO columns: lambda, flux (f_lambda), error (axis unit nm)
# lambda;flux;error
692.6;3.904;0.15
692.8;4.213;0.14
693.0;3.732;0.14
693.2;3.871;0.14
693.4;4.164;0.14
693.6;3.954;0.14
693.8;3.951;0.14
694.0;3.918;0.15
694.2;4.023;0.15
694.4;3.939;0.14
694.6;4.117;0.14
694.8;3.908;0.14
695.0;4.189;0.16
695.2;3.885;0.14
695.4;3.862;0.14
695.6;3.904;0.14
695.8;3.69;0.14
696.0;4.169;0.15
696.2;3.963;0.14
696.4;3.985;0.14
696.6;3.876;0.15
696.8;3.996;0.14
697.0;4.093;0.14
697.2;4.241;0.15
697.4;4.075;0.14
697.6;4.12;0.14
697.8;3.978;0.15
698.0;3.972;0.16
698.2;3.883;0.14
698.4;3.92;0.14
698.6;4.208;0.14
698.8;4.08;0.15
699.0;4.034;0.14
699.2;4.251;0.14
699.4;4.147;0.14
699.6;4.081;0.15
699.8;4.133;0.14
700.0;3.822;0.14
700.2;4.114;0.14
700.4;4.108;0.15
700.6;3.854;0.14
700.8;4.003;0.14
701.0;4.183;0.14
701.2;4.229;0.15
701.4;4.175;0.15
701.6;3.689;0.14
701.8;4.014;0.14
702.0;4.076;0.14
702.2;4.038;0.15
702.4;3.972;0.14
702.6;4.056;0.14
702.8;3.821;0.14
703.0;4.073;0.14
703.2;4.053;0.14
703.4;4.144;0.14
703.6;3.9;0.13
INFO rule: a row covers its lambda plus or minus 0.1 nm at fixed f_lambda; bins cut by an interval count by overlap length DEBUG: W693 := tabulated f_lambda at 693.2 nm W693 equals 3.871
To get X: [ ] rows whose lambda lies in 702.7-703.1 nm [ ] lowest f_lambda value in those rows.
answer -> 3.821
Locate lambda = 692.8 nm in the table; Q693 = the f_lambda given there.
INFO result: 4.213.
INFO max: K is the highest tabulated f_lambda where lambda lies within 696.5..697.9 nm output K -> 4.241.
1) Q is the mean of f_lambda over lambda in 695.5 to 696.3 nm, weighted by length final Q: 3.93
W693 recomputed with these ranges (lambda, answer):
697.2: 4.241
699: 4.034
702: 4.076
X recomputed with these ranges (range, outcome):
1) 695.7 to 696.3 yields 3.69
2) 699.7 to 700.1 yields 3.822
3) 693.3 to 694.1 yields 3.918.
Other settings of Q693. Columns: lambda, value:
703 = 4.073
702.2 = 4.038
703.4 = 4.144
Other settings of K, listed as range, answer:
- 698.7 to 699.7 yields 4.251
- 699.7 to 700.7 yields 4.133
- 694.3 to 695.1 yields 4.189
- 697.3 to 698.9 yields 4.208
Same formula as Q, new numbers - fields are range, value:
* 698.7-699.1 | 4.06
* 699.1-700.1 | 4.09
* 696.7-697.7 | 4.1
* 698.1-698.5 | 3.9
